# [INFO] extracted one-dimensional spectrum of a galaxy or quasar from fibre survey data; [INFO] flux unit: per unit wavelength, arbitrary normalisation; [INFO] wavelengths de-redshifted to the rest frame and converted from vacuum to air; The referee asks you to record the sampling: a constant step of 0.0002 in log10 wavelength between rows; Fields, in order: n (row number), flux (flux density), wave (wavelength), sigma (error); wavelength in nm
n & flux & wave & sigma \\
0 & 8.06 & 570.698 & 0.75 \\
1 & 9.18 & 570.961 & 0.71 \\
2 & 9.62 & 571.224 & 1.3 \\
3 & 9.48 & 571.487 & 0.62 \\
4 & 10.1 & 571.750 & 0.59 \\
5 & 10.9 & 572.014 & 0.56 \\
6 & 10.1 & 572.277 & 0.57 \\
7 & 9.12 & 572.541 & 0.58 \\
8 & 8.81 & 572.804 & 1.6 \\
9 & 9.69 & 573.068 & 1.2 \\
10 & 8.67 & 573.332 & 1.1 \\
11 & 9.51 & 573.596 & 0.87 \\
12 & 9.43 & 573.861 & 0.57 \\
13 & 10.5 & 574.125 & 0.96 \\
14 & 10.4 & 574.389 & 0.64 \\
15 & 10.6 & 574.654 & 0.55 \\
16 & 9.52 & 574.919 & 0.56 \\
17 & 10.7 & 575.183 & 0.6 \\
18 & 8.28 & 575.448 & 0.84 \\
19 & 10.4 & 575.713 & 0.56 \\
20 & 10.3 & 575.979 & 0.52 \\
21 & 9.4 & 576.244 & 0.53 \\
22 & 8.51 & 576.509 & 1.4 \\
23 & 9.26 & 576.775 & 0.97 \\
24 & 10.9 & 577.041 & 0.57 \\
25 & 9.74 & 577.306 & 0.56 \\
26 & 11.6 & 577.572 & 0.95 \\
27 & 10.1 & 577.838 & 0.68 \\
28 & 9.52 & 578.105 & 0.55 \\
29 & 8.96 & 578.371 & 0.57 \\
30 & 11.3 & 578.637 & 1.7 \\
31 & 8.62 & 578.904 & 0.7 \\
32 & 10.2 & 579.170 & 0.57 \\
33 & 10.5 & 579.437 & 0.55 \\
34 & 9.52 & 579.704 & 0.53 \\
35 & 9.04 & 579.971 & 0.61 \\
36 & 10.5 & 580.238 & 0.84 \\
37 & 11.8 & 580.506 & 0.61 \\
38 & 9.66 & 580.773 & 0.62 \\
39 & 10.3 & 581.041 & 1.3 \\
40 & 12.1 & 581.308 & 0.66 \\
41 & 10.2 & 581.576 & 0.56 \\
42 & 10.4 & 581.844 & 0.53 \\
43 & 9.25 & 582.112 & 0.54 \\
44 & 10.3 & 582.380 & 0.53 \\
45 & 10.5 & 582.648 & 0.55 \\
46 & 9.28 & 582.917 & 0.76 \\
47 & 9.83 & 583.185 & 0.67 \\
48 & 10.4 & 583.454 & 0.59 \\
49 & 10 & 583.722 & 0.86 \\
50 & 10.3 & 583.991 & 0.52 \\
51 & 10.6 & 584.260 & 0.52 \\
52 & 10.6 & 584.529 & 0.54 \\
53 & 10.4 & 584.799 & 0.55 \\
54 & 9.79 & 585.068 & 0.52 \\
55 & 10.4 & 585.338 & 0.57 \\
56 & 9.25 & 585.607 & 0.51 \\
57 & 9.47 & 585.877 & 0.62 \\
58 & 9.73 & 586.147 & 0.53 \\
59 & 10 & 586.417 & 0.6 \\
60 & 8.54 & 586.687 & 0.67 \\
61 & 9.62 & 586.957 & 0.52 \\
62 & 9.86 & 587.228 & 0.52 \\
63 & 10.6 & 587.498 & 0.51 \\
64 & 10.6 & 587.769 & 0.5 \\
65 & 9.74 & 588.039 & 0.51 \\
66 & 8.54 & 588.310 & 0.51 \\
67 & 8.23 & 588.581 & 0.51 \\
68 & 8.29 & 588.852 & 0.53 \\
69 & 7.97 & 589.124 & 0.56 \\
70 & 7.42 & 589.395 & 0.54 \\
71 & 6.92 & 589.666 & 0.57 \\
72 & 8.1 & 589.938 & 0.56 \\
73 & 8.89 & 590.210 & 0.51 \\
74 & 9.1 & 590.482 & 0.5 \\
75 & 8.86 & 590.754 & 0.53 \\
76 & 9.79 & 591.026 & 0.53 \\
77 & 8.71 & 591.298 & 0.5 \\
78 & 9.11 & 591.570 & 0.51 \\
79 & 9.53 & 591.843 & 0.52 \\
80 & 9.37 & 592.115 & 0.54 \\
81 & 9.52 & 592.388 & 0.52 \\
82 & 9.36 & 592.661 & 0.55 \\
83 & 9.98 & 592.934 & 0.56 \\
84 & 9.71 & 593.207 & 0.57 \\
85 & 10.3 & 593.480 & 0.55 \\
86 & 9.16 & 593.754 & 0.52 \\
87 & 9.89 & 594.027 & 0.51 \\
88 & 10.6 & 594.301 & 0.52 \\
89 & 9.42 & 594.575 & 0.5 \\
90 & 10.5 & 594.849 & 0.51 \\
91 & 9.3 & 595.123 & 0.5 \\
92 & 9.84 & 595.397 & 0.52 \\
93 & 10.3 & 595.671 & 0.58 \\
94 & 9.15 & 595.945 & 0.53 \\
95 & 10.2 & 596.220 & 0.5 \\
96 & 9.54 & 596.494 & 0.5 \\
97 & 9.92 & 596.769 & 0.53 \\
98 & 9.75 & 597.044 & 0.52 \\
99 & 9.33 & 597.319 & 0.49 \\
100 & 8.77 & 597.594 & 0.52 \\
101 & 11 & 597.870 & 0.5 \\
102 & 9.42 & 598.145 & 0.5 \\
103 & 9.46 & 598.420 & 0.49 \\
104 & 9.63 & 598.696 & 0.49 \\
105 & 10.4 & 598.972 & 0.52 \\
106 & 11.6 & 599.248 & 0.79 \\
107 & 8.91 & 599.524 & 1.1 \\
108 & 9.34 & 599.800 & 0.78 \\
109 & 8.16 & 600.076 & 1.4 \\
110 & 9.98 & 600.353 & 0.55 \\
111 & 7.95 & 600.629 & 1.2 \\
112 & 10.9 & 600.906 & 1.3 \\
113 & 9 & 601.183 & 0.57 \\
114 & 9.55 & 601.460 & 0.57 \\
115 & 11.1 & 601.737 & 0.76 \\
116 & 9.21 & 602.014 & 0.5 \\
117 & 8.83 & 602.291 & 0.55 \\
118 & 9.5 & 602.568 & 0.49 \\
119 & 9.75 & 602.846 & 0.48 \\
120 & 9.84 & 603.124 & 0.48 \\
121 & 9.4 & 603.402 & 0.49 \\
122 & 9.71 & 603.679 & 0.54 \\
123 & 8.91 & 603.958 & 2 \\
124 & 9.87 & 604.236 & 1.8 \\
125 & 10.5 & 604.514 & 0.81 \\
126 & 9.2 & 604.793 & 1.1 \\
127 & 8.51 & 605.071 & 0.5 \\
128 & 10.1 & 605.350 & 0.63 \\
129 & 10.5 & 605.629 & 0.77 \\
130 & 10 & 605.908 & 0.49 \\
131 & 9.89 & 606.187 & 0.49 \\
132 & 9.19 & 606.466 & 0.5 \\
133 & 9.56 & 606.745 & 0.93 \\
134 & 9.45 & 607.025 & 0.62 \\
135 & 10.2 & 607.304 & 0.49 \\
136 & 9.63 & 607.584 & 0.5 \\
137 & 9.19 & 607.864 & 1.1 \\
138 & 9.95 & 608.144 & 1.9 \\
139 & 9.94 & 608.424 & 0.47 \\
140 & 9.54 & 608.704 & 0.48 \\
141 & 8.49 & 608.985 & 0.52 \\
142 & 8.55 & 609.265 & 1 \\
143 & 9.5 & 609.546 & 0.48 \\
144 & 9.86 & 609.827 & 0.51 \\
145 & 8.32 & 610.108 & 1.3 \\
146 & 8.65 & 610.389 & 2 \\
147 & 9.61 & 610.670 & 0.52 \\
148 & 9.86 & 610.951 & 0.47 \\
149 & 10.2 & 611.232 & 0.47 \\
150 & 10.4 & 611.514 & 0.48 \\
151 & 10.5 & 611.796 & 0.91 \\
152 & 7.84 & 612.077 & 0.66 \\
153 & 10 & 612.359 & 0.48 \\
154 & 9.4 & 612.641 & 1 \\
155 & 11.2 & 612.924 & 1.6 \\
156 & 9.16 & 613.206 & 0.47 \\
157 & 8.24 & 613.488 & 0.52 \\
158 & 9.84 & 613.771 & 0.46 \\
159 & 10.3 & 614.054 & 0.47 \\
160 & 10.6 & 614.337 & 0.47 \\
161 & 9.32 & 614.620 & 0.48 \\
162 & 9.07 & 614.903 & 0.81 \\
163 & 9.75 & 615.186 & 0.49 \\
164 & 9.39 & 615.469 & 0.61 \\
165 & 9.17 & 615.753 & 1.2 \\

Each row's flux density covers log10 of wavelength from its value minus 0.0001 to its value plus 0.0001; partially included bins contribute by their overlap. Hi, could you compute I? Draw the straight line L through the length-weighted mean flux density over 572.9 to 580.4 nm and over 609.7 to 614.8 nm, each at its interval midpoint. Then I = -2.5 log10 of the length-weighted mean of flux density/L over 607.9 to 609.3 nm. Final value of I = 0.03 mag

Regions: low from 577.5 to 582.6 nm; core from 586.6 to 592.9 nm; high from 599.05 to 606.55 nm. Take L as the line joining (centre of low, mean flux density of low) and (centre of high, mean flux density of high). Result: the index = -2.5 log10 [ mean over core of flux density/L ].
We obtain 0.11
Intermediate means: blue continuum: 10.2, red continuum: 9.62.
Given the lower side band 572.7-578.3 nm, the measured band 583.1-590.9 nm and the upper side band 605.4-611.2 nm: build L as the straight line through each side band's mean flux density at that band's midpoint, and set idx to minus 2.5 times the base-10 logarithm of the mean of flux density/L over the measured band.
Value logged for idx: 0.037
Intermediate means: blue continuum 9.8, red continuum 9.52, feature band 9.38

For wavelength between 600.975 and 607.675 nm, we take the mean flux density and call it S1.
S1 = 9.66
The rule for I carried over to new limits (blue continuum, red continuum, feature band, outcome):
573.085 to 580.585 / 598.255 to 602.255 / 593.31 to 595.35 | -0.02 mag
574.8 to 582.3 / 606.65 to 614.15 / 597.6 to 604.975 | 0.00 mag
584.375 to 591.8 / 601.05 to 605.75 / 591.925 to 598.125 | -0.04 mag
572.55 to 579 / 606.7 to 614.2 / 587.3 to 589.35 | 0.07 mag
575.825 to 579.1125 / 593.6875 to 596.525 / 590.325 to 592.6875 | 0.07 mag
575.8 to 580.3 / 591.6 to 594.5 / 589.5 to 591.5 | 0.13 mag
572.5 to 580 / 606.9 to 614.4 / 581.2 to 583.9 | -0.05 mag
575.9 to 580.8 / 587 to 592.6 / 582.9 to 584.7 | -0.08 mag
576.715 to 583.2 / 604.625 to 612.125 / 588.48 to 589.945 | 0.27 mag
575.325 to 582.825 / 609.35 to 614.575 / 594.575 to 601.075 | 0.01 mag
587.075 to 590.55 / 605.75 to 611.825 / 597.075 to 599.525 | -0.08 mag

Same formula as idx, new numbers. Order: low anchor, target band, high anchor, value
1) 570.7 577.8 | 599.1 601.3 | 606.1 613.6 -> 0.01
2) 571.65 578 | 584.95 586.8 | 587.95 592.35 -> -0.07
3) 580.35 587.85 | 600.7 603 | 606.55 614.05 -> 0.00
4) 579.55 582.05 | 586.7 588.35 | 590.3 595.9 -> 0.02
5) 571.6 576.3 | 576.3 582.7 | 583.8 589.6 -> -0.05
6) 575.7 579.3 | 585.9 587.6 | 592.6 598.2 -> 0.02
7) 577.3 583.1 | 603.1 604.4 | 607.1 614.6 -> 0.02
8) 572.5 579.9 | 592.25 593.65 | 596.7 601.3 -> -0.01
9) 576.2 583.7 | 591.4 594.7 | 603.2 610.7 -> 0.02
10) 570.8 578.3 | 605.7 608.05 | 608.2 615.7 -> -0.01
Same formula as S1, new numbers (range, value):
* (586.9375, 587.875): 10.2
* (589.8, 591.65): 8.93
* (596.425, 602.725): 9.62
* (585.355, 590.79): 9.02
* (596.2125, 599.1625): 9.78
